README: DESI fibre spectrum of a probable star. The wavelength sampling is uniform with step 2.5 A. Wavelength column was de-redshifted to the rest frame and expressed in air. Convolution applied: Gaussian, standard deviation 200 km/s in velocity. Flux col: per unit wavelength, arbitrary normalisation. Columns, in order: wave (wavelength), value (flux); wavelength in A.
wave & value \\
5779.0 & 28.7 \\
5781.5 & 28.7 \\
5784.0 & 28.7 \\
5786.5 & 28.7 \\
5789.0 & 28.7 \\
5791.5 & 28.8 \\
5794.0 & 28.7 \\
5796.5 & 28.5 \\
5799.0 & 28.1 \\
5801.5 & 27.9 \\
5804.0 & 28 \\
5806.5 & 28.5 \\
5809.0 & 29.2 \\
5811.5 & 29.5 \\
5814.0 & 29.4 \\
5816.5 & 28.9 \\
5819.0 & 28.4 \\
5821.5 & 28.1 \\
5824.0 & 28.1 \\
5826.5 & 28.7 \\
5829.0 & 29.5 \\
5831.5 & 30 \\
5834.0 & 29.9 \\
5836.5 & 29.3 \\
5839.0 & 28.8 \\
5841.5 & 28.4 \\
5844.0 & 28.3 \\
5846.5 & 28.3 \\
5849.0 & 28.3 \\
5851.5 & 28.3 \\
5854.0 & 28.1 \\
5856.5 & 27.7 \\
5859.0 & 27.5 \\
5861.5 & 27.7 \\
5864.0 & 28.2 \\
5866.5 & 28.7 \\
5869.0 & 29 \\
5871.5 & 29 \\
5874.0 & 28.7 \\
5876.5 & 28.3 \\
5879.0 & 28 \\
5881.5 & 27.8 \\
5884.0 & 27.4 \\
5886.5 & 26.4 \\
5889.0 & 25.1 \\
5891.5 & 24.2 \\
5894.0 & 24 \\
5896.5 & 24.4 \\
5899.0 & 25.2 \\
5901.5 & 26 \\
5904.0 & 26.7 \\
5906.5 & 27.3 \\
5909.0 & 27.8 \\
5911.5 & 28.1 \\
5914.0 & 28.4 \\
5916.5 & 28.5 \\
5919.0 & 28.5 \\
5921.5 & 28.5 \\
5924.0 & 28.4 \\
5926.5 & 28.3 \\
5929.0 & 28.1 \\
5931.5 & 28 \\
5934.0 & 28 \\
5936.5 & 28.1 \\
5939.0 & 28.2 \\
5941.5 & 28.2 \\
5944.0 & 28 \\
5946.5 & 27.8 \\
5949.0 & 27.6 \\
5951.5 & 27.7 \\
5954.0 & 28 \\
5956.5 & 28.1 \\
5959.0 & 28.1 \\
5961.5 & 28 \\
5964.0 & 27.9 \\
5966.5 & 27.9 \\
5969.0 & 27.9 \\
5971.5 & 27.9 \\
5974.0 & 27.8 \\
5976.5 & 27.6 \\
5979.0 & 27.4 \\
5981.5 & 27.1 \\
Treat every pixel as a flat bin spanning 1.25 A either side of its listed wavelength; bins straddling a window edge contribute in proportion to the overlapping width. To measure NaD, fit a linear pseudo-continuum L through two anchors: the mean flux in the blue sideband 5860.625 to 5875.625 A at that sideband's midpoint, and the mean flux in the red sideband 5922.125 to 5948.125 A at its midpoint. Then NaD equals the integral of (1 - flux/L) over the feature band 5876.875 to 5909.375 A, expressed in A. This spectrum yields 2.5 A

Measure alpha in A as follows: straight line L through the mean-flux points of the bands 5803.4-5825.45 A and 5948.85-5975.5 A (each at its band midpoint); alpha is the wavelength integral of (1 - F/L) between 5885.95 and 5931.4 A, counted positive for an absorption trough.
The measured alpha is 2.1 A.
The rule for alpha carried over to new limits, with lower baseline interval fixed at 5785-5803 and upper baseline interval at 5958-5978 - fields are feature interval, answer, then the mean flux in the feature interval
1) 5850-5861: 0.15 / 27.9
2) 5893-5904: 1.17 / 25.1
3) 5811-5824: -0.16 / 28.8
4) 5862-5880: -0.20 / 28.5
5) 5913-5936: -0.22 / 28.3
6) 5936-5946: -0.05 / 28.1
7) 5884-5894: 1.00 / 25.4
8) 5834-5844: -0.20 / 28.9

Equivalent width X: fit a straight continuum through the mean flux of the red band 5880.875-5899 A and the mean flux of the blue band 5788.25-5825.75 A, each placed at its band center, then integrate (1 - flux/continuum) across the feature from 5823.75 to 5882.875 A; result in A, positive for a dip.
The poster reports -3.7 A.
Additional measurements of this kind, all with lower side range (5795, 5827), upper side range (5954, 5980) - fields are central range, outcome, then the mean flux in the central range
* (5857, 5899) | 1.7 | 27.1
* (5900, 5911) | 0.5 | 27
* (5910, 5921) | -0.1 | 28.4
